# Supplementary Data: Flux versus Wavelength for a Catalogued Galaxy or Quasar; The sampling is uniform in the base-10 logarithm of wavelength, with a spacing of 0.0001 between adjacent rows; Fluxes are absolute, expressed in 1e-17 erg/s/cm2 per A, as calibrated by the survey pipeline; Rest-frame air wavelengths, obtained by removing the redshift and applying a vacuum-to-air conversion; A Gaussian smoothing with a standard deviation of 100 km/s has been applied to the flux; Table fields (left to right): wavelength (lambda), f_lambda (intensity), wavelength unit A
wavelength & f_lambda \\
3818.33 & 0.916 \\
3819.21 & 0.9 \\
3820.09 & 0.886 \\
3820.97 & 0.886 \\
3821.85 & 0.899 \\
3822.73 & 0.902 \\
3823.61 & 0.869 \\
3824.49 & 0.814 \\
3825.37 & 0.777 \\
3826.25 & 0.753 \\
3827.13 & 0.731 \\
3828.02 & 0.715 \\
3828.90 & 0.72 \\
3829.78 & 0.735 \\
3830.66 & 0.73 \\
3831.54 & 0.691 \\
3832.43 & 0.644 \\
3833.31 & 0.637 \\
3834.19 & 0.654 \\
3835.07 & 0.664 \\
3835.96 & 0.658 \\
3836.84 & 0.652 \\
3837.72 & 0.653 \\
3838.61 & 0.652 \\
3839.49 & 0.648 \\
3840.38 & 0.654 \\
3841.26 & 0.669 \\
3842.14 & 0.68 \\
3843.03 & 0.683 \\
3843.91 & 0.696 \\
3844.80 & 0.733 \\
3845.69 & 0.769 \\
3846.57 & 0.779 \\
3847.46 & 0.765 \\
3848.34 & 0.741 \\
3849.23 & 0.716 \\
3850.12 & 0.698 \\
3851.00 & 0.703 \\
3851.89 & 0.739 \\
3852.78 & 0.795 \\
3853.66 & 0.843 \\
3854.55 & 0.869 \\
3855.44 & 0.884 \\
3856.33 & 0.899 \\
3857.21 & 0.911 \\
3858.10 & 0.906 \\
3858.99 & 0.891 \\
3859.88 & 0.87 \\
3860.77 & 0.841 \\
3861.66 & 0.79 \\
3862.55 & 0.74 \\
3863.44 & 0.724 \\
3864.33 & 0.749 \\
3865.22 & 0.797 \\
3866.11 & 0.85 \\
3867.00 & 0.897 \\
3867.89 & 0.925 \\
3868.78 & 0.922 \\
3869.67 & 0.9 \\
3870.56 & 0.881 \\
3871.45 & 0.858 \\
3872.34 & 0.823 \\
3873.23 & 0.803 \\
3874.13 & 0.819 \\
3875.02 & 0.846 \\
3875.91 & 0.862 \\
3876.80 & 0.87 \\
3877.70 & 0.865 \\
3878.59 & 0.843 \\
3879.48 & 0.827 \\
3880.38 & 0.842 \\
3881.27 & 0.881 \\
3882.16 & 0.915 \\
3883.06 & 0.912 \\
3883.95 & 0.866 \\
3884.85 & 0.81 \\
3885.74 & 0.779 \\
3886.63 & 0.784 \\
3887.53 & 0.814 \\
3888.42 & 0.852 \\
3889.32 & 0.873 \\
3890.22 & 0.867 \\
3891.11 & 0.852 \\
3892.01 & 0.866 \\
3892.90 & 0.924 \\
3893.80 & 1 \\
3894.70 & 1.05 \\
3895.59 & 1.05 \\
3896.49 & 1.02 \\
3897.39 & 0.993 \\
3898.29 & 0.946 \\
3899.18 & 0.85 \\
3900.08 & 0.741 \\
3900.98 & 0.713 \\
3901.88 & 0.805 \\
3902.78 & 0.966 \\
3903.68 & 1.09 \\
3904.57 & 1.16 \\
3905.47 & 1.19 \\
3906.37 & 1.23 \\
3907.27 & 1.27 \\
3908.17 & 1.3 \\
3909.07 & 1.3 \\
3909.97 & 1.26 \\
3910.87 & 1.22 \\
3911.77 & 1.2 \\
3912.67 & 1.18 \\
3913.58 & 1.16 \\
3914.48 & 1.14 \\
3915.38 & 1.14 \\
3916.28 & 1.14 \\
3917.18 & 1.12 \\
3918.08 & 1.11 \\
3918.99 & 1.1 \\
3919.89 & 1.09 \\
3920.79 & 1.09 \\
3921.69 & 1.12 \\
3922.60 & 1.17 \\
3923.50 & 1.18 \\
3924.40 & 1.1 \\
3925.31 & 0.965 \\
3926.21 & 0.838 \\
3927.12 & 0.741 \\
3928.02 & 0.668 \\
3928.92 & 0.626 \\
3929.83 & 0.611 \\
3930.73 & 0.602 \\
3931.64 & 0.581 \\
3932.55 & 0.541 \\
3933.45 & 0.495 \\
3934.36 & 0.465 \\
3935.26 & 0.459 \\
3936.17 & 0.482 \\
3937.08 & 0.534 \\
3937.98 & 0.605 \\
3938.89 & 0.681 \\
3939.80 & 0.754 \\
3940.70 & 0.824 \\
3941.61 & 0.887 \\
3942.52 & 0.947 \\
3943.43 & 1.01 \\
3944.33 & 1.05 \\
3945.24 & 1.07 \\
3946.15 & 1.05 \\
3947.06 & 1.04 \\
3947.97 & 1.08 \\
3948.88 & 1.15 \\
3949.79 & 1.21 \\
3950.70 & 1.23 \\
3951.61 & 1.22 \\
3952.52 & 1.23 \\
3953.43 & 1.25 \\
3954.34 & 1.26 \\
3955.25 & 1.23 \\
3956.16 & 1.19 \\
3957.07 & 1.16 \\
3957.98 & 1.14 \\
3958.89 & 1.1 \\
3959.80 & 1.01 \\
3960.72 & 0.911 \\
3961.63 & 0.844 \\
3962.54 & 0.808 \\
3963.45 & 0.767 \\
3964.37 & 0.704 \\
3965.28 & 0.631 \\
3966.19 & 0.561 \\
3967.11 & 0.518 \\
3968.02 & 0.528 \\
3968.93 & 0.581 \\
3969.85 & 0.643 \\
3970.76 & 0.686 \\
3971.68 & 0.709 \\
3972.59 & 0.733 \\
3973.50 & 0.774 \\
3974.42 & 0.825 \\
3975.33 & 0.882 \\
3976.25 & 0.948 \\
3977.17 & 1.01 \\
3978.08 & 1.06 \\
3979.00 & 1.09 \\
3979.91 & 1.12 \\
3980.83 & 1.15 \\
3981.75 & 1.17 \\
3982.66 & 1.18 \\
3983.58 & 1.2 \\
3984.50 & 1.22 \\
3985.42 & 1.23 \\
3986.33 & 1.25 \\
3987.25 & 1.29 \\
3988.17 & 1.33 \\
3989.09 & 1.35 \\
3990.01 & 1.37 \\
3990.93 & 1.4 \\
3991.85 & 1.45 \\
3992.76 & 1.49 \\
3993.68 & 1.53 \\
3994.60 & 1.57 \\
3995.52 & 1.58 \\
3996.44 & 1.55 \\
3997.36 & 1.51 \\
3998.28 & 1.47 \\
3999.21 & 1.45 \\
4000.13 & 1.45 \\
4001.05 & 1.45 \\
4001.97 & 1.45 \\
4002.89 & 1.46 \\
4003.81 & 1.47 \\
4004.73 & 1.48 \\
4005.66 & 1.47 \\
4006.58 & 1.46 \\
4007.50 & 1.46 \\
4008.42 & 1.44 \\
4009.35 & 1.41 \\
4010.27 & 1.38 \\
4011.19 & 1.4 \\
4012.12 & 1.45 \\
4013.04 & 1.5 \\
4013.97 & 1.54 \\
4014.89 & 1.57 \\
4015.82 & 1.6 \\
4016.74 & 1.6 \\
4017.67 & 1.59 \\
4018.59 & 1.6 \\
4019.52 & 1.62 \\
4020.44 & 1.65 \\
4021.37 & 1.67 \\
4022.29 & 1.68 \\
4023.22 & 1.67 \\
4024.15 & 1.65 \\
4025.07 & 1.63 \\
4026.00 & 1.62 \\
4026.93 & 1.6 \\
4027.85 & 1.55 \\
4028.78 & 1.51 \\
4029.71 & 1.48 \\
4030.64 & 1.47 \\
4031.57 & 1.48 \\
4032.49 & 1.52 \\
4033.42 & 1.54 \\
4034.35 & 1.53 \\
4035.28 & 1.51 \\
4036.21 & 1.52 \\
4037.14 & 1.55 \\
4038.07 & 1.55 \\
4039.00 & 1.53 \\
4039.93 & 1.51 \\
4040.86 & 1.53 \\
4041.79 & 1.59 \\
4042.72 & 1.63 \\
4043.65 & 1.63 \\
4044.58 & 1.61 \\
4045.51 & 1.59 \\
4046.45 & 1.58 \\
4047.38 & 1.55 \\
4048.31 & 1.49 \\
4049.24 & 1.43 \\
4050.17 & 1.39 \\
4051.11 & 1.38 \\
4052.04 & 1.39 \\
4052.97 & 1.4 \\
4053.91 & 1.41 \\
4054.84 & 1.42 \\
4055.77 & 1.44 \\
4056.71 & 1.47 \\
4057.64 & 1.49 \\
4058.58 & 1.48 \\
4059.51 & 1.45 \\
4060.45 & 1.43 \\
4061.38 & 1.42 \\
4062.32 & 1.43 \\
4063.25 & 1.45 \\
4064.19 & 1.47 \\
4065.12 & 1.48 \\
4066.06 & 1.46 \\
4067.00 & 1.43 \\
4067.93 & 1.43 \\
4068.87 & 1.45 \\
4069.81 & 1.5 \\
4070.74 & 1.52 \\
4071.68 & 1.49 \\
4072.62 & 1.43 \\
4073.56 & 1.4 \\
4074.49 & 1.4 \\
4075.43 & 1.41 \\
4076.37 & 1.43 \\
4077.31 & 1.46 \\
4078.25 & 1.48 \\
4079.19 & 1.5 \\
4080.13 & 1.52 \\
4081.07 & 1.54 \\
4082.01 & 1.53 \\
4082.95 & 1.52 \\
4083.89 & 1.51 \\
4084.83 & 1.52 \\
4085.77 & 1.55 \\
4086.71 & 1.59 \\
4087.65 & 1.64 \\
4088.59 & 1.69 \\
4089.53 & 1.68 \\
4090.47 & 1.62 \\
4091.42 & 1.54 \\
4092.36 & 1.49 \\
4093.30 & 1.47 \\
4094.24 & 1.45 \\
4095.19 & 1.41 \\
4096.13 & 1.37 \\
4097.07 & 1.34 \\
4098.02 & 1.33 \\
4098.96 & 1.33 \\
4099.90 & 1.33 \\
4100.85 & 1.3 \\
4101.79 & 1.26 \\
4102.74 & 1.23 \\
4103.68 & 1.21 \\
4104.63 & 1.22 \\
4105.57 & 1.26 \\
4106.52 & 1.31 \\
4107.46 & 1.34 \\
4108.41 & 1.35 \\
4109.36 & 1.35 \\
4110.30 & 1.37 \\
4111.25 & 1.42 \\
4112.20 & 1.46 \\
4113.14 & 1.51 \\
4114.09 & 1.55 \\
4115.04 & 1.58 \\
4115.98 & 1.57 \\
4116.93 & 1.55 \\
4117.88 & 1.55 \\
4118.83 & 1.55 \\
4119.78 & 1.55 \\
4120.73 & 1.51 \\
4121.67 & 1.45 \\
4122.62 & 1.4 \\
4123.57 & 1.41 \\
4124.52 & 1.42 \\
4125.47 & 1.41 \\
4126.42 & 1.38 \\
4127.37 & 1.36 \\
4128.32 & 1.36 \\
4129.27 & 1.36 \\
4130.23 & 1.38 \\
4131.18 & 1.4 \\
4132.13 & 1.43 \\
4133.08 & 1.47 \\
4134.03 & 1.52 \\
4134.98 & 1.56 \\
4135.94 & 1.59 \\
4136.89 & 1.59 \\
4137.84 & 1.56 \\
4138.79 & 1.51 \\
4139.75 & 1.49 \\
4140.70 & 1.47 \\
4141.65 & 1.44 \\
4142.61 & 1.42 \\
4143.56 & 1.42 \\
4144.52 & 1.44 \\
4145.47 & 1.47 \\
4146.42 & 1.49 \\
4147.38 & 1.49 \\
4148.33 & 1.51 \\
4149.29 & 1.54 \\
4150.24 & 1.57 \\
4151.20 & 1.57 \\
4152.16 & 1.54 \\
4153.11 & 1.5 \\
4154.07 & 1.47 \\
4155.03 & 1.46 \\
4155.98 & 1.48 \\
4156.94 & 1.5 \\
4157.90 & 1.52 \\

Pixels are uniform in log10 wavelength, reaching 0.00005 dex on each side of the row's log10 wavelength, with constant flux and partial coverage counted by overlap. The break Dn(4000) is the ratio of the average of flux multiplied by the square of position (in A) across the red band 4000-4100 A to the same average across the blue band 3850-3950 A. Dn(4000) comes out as 1.8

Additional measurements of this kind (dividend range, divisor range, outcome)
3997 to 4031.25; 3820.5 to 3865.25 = 2.20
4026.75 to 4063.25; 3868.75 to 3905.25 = 1.83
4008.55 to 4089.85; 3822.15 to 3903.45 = 2.05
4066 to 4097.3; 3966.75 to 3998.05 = 1.40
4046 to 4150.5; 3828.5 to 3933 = 1.85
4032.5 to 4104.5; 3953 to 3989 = 1.59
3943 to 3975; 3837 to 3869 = 1.27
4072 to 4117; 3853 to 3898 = 1.85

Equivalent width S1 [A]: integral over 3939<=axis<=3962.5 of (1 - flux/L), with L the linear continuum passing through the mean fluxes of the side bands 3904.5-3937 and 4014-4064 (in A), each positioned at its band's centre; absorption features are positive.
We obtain 1.0 A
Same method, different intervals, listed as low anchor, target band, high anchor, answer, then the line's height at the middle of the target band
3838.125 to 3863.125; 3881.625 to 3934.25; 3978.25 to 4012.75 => 2.4 A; 1.01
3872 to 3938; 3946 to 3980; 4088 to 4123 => 3.9 A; 1.07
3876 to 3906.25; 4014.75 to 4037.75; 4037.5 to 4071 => -3.2 A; 1.38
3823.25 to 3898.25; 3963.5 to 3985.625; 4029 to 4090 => 6.1 A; 1.2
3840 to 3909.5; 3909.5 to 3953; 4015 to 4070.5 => 5.7 A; 1.09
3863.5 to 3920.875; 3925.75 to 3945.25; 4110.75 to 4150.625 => 6.7 A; 1.06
